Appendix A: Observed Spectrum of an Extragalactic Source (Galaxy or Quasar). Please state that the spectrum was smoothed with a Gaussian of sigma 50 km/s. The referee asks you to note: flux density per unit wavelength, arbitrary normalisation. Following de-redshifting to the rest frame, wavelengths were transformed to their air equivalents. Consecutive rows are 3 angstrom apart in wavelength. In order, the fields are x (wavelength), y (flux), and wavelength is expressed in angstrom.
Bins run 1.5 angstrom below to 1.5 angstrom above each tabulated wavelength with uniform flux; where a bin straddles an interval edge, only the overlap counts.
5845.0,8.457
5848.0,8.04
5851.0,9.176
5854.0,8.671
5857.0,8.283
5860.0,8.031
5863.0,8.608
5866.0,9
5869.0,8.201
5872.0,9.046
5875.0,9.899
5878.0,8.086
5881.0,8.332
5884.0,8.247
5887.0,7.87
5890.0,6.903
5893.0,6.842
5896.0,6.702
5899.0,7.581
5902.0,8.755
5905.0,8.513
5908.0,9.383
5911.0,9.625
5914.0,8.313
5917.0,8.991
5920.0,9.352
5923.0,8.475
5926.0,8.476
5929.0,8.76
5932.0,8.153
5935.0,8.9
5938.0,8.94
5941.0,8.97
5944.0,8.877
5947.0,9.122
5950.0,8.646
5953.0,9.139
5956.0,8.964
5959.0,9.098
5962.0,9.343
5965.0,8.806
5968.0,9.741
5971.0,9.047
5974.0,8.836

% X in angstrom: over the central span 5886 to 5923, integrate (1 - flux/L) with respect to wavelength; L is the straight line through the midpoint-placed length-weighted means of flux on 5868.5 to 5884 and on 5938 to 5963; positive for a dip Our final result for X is 2.4 angstrom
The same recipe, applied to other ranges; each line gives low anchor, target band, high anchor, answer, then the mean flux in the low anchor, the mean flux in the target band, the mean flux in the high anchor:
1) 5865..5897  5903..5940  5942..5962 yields -0.90 angstrom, 8.11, 8.82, 9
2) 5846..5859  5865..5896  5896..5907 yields 0.52 angstrom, 8.52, 8.16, 8.12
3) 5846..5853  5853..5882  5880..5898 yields -1.97 angstrom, 8.6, 8.62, 7.46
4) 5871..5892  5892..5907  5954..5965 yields 1.26 angstrom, 8.29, 7.76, 9.09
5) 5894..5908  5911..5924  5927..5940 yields -0.84 angstrom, 8.01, 8.89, 8.69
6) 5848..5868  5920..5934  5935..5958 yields 0.46 angstrom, 8.57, 8.58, 8.95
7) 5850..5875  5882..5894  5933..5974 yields 1.72 angstrom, 8.69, 7.53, 9.03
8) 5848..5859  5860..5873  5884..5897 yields -0.83 angstrom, 8.59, 8.62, 7.23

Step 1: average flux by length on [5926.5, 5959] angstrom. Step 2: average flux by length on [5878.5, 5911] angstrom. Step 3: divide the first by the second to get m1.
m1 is 1.11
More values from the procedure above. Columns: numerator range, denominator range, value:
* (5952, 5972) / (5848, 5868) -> 1.07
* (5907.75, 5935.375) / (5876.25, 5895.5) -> 1.15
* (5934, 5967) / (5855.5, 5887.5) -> 1.05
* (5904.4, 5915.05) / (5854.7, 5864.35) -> 1.08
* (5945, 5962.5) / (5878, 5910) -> 1.14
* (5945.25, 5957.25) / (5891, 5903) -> 1.21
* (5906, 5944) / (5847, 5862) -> 1.05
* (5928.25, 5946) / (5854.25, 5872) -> 1.03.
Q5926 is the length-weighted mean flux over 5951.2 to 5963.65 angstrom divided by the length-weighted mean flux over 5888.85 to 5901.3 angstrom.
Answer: 1.28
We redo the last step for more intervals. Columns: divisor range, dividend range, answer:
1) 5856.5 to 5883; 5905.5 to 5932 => 1.03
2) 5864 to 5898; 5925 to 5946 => 1.08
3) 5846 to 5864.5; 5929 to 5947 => 1.04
